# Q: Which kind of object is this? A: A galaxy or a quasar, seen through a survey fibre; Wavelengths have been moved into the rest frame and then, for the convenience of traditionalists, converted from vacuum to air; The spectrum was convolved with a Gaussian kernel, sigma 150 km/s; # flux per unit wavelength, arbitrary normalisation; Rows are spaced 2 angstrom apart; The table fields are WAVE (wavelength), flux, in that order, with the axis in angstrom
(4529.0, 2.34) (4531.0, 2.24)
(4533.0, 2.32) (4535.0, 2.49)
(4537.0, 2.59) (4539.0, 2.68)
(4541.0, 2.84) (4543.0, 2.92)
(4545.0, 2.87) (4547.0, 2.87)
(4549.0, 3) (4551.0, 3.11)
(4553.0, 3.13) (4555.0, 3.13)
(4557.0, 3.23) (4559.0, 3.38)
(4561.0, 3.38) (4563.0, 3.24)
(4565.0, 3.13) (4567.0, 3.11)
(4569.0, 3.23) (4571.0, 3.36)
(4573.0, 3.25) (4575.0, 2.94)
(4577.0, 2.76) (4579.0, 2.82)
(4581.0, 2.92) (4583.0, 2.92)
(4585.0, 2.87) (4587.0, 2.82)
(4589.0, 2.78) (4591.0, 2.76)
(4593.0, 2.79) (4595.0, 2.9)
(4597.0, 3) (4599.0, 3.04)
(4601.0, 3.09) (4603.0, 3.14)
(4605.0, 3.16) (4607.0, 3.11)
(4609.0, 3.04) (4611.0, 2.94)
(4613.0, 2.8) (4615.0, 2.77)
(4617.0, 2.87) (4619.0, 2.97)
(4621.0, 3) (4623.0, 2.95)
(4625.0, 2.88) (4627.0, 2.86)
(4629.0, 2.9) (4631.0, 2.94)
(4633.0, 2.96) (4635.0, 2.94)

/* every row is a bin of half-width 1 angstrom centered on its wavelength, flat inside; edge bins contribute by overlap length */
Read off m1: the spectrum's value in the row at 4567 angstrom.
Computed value 3.11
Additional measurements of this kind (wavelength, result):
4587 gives 2.82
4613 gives 2.8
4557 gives 3.23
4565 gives 3.13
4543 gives 2.92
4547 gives 2.87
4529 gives 2.34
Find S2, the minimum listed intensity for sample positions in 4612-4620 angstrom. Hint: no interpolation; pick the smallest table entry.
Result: 2.77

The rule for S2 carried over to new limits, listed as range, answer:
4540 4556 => 2.84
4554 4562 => 3.13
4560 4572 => 3.11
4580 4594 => 2.76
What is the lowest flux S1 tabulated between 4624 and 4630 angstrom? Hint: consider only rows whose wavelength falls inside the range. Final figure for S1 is 2.86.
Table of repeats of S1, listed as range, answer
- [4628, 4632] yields 2.9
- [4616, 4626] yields 2.87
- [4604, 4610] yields 3.04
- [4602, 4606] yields 3.14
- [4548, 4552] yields 3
